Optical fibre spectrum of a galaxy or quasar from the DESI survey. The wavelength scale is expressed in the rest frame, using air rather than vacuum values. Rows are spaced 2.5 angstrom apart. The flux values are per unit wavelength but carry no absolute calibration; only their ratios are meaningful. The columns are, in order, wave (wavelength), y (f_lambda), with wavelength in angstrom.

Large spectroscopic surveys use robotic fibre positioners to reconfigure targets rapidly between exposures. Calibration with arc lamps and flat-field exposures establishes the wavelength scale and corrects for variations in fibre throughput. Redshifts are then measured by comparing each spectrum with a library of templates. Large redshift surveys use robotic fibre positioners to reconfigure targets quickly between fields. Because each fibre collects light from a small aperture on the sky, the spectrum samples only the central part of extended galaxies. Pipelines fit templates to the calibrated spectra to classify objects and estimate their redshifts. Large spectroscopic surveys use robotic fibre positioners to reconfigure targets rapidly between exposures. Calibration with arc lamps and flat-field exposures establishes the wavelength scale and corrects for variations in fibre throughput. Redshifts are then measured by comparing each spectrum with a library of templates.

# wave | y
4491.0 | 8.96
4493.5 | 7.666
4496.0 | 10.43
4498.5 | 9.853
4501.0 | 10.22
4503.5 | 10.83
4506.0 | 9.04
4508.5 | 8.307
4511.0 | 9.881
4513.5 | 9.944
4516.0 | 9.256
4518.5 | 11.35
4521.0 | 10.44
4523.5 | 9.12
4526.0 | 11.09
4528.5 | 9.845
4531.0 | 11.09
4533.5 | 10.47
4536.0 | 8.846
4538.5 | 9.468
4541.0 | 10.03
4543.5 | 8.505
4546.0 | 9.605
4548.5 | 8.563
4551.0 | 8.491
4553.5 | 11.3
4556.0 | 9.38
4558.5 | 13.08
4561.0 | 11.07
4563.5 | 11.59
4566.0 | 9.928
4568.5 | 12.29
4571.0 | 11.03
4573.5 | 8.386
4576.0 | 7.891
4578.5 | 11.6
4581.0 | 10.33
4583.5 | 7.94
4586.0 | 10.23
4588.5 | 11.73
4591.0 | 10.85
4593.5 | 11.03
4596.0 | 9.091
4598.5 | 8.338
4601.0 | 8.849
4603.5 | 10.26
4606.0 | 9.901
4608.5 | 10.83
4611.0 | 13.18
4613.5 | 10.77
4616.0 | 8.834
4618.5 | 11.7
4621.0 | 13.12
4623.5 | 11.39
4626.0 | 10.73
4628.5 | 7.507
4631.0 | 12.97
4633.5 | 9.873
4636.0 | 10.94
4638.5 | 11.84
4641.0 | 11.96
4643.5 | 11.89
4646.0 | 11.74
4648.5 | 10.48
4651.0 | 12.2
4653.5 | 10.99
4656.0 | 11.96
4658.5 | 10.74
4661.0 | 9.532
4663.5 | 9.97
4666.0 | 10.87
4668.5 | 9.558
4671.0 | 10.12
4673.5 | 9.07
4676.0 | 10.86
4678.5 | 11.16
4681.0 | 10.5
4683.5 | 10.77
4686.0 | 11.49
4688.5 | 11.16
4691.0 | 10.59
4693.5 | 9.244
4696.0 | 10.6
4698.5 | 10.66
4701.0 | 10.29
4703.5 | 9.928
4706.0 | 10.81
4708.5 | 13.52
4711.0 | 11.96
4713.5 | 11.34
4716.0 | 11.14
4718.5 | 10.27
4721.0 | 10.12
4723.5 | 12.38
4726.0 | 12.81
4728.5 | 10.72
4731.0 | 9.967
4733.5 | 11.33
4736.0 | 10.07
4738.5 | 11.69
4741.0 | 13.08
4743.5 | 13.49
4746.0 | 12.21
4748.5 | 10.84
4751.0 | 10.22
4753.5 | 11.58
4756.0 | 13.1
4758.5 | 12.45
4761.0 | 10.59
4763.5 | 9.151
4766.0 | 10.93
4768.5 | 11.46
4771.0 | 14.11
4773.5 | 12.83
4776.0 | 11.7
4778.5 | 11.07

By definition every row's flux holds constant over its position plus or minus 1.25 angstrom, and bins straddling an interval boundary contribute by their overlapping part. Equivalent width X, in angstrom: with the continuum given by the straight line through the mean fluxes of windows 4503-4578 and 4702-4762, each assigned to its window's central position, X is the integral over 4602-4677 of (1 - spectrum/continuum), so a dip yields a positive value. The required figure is -0.6 angstrom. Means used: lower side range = 10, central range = 10.9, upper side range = 11.5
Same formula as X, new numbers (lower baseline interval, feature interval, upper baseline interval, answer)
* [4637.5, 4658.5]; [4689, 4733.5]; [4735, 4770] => 2.2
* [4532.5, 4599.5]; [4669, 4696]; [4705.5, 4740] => 1.3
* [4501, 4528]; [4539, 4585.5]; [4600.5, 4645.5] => 1.5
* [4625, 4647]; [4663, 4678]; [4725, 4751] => 1.4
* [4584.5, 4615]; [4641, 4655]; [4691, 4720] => -1.2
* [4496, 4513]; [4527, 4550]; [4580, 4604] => 0.4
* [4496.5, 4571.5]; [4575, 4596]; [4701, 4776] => 0.6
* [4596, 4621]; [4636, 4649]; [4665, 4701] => -1.5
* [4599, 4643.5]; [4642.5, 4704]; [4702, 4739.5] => 2.1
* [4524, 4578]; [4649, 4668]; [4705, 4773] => 0.2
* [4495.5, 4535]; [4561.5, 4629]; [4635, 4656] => 3.6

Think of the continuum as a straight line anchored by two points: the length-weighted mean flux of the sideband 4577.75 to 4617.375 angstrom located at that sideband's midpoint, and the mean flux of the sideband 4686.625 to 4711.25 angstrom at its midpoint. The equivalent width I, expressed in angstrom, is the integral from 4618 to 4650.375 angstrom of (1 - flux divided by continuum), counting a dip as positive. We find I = -2.5 angstrom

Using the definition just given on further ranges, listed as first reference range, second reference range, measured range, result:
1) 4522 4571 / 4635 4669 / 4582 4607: 1.85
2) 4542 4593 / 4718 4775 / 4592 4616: 0.68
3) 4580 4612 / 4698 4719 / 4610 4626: -1.62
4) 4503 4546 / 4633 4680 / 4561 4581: -0.48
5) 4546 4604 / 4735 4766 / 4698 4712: -0.05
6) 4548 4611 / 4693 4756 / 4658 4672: 0.97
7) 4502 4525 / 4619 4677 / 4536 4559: 0.97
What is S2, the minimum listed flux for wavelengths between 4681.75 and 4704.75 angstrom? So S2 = 9.244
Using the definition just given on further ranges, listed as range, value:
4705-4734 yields 9.967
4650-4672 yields 9.532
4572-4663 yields 7.507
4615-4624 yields 8.834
